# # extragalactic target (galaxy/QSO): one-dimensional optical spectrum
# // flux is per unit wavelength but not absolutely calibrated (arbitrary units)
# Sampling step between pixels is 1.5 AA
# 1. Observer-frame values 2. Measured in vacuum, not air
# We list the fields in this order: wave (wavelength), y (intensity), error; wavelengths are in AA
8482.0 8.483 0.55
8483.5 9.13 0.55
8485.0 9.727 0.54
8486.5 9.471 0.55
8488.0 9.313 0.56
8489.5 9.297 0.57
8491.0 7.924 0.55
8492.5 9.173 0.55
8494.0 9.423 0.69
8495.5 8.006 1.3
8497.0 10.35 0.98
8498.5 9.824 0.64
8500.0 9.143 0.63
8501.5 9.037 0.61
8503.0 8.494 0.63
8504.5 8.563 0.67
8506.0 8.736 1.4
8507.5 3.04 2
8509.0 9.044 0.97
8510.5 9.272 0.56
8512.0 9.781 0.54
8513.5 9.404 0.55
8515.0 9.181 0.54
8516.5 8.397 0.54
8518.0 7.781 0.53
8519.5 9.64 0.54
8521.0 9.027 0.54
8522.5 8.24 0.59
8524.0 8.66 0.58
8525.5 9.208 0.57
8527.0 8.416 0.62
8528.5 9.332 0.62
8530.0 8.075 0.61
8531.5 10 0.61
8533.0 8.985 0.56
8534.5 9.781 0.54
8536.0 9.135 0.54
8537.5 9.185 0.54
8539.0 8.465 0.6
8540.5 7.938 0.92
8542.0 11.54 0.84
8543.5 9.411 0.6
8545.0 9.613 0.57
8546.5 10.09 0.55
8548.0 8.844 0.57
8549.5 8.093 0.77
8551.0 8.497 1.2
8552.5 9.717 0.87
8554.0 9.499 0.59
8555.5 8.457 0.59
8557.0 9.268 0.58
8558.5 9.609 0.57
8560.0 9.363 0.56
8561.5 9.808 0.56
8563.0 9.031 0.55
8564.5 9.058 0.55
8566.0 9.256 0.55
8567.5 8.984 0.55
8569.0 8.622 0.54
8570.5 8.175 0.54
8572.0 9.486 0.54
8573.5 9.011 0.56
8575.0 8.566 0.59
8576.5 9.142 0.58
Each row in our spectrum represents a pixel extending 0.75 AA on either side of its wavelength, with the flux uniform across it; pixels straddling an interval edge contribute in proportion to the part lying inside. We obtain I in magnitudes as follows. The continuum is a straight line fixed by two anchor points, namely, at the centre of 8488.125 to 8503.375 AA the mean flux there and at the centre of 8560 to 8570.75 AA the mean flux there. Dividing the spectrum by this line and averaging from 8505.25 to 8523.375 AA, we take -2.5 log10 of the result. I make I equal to 0.08 mag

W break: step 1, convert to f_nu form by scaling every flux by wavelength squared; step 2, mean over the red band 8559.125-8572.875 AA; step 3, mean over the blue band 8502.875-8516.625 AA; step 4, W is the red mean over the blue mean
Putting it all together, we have 1.10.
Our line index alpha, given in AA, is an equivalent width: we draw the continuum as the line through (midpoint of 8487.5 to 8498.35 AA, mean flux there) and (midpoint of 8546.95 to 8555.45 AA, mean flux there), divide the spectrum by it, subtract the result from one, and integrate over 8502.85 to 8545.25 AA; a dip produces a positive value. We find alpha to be 0.8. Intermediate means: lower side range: 9.11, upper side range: 8.93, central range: 8.84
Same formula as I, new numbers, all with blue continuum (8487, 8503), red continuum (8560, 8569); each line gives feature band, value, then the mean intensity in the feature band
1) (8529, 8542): 0.01 mag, 9.1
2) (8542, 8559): -0.01 mag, 9.29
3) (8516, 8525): 0.06 mag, 8.65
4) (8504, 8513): 0.13 mag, 8.1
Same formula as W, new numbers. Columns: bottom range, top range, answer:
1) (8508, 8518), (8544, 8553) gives 1.03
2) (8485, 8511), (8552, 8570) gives 1.07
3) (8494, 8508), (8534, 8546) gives 1.11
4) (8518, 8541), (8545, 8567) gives 1.04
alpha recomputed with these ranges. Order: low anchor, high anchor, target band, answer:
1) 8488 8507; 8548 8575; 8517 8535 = 0.1 AA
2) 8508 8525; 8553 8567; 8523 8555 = -0.3 AA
